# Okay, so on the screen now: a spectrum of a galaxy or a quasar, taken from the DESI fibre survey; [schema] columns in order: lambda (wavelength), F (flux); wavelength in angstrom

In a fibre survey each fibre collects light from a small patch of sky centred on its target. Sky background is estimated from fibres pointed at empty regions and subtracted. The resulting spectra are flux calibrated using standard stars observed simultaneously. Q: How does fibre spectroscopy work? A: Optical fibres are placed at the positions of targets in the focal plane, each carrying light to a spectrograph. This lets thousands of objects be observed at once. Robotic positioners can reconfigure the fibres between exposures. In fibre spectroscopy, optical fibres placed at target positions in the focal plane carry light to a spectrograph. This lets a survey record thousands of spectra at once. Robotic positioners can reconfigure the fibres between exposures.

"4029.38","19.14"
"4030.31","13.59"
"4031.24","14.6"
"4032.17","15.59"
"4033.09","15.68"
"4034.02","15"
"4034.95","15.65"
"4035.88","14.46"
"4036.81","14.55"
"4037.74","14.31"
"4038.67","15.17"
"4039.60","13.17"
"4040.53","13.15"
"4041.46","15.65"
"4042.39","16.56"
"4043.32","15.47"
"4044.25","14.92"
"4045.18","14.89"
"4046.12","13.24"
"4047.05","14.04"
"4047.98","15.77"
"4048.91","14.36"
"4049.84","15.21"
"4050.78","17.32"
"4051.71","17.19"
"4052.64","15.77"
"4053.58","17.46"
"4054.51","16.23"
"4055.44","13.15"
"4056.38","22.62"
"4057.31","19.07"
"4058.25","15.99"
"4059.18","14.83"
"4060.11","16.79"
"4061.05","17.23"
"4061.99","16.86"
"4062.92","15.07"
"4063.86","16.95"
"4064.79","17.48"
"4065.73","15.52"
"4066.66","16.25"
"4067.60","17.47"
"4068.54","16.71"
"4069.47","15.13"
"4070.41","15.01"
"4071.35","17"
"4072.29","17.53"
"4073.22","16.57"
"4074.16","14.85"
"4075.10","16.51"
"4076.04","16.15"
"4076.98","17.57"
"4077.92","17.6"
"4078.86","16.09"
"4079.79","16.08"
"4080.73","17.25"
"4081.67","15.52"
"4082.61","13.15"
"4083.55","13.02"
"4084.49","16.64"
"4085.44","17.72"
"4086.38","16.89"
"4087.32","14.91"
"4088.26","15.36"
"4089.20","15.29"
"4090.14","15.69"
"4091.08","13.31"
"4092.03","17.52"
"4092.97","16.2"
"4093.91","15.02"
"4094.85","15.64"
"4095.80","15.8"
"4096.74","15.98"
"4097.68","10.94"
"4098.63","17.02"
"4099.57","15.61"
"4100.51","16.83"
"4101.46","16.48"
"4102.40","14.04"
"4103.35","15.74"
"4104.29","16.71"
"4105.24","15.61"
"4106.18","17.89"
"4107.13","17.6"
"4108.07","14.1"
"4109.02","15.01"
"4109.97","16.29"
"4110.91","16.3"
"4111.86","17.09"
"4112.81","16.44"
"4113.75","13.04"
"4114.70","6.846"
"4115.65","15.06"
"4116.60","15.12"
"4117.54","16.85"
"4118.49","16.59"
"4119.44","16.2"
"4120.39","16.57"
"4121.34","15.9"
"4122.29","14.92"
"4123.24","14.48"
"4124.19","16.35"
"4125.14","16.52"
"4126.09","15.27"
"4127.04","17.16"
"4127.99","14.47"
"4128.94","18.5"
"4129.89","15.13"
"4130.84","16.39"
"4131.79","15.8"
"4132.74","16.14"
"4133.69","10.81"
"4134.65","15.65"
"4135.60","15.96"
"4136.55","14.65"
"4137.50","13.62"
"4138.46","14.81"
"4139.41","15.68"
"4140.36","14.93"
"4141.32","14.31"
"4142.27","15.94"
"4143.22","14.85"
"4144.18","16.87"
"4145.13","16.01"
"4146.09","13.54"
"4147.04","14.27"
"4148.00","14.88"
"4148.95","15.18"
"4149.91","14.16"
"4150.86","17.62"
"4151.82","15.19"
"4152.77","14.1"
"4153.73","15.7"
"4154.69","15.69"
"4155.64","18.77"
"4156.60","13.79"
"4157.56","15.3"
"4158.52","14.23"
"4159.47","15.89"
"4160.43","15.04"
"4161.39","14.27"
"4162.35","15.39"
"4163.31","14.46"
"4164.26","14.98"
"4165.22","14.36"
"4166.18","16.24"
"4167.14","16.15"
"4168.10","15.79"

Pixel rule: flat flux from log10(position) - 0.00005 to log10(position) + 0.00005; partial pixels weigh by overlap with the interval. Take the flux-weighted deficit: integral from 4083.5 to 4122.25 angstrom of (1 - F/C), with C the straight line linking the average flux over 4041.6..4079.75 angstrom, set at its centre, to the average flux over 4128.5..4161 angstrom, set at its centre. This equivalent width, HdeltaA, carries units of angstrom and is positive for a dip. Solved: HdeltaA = 0.5 angstrom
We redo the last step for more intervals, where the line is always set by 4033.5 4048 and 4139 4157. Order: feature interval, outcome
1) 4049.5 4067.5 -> -2.3 angstrom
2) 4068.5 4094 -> -1.7 angstrom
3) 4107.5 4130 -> -0.4 angstrom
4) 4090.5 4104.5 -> -0.4 angstrom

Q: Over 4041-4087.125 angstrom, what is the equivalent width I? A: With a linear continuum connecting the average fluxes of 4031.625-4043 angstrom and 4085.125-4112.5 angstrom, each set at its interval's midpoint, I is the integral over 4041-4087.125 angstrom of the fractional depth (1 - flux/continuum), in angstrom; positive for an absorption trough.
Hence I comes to -2.6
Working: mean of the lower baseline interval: 14.9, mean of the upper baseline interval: 15.8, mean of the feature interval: 16.2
